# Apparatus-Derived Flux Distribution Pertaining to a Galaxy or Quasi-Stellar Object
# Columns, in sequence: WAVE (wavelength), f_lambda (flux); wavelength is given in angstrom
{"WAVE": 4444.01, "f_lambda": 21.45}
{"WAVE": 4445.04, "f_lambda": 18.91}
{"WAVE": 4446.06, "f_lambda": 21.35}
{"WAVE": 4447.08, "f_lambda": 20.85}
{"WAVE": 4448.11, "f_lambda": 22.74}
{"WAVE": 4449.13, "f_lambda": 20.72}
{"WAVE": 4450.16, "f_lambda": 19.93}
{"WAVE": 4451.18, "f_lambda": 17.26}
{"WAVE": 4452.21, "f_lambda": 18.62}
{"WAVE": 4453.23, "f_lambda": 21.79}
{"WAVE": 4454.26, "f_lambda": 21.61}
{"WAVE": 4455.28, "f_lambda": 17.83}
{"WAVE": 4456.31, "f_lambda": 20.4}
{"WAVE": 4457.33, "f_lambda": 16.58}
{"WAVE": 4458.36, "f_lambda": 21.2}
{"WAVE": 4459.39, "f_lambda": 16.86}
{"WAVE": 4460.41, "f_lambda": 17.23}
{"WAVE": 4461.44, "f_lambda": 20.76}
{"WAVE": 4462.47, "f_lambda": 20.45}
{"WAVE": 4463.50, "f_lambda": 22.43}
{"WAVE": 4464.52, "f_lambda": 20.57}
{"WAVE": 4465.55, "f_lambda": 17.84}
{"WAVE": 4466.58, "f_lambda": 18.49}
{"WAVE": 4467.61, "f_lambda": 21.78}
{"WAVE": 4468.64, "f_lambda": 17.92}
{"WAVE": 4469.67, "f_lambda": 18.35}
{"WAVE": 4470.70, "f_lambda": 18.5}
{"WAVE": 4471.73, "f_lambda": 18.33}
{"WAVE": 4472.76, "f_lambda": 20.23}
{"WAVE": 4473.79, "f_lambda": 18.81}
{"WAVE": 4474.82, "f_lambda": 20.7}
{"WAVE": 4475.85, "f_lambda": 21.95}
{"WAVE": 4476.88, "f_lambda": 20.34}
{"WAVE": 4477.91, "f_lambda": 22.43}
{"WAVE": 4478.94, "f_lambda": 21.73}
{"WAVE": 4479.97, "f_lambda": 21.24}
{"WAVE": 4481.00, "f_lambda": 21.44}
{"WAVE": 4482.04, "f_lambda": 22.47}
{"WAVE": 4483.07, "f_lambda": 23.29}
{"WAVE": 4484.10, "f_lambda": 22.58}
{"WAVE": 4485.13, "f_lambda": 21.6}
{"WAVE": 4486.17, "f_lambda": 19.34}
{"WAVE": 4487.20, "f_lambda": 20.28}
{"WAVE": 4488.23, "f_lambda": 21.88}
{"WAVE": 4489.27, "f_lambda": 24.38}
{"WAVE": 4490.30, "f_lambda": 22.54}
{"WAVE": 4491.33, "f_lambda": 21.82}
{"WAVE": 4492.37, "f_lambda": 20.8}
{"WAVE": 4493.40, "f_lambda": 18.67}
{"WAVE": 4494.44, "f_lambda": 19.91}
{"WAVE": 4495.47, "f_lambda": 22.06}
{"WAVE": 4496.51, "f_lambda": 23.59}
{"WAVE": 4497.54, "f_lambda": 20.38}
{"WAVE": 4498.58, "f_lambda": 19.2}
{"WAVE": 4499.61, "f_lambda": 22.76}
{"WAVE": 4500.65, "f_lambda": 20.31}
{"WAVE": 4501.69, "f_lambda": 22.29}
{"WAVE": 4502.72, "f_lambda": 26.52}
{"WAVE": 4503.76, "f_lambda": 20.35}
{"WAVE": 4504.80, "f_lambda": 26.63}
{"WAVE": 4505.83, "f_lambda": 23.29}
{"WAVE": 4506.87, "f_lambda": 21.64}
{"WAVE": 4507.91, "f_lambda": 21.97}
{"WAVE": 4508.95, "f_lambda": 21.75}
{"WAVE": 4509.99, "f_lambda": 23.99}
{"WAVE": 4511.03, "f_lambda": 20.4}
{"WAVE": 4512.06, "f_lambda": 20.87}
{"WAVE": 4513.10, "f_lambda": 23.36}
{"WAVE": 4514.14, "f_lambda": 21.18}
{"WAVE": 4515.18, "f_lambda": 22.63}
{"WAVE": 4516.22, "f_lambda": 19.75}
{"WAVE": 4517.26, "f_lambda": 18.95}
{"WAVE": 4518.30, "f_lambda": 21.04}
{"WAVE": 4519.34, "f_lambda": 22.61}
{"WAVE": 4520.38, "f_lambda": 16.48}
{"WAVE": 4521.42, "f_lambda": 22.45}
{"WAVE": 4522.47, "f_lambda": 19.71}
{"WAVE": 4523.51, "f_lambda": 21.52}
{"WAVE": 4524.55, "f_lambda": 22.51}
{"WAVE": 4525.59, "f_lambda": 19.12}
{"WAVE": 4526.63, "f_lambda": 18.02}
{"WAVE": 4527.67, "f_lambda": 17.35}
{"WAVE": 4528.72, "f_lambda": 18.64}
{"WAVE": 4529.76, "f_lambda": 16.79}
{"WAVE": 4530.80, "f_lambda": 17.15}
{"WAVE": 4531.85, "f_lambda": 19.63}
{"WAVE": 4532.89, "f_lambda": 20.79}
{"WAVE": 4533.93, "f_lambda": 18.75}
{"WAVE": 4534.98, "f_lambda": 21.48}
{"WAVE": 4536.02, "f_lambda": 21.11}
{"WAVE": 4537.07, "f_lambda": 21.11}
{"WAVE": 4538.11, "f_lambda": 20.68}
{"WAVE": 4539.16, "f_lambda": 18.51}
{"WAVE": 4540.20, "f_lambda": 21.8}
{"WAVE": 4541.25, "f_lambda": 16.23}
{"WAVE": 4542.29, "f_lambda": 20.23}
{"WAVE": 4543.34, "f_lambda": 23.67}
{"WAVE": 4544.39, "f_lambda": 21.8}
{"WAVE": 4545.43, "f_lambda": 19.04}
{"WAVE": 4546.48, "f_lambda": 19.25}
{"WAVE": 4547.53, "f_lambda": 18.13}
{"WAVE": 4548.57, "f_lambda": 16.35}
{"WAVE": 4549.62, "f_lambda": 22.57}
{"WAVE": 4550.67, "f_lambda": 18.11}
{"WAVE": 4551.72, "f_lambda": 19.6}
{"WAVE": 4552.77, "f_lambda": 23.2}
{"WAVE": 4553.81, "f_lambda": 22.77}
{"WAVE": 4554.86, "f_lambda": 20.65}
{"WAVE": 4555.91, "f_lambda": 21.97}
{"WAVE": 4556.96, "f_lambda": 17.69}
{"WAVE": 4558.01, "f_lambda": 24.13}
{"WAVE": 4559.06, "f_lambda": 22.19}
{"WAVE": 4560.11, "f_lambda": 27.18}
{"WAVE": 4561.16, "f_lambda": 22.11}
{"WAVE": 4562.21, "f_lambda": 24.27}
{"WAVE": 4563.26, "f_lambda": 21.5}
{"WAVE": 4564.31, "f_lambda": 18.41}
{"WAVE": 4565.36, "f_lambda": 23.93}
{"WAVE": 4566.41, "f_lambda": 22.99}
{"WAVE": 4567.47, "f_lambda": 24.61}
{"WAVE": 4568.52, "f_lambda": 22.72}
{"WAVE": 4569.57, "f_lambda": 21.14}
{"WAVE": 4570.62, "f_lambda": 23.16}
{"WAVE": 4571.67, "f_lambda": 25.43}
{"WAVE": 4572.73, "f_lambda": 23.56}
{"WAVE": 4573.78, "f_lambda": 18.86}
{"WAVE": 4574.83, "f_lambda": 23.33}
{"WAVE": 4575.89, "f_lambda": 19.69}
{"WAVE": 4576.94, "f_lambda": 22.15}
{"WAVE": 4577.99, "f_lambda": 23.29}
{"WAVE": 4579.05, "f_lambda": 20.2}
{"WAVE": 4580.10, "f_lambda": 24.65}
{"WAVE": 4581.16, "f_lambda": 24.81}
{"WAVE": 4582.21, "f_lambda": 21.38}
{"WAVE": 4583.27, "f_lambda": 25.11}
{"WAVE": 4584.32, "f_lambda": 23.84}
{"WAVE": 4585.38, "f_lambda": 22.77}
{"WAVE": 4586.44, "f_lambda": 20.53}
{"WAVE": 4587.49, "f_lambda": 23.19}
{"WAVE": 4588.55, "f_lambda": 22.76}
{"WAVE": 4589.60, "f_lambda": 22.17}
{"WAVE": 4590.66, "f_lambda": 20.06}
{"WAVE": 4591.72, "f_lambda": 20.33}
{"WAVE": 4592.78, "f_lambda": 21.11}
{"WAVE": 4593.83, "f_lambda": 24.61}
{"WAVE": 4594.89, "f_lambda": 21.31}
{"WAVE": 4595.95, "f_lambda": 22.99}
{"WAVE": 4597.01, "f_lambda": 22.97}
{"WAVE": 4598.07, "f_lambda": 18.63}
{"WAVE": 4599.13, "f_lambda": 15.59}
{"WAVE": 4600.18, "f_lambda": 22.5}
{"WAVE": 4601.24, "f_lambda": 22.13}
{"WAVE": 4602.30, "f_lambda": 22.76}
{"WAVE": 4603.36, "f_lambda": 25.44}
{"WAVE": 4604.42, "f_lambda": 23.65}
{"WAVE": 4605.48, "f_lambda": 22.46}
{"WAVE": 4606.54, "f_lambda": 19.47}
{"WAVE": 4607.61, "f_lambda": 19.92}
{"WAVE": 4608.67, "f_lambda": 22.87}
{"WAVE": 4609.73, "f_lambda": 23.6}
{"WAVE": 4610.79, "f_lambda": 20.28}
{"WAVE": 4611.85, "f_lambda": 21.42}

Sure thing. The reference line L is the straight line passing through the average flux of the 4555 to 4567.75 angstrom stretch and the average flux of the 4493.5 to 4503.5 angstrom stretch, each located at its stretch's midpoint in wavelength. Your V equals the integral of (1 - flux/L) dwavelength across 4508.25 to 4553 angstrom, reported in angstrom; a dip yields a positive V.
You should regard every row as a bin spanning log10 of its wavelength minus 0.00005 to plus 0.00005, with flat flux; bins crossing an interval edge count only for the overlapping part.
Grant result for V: 3.9 angstrom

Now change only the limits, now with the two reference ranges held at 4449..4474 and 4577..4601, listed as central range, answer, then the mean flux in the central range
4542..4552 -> 0.6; 19.9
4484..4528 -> -2.3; 21.4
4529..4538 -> 0.5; 19.6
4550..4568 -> -0.6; 22.1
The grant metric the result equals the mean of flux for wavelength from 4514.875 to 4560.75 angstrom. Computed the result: 20.3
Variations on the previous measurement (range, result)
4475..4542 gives 21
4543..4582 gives 21.9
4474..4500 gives 21.5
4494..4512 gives 22.2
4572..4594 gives 22.3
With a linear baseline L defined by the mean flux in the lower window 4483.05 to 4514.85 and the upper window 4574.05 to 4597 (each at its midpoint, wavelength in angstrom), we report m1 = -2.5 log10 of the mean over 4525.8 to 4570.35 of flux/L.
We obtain 0.08 mag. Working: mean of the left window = 21.9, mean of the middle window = 20.7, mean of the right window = 22.4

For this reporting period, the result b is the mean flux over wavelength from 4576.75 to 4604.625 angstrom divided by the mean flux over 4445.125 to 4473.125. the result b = 1.1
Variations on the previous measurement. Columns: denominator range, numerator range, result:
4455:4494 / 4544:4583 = 1.07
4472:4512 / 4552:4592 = 1.03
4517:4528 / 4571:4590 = 1.13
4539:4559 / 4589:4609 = 1.06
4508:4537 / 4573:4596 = 1.09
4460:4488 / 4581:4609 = 1.08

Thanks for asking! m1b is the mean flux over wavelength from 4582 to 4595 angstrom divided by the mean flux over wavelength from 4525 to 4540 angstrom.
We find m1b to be 1.15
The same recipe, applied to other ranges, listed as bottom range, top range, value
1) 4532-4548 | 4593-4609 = 1.08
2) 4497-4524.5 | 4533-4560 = 0.95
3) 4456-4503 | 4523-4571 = 1.00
